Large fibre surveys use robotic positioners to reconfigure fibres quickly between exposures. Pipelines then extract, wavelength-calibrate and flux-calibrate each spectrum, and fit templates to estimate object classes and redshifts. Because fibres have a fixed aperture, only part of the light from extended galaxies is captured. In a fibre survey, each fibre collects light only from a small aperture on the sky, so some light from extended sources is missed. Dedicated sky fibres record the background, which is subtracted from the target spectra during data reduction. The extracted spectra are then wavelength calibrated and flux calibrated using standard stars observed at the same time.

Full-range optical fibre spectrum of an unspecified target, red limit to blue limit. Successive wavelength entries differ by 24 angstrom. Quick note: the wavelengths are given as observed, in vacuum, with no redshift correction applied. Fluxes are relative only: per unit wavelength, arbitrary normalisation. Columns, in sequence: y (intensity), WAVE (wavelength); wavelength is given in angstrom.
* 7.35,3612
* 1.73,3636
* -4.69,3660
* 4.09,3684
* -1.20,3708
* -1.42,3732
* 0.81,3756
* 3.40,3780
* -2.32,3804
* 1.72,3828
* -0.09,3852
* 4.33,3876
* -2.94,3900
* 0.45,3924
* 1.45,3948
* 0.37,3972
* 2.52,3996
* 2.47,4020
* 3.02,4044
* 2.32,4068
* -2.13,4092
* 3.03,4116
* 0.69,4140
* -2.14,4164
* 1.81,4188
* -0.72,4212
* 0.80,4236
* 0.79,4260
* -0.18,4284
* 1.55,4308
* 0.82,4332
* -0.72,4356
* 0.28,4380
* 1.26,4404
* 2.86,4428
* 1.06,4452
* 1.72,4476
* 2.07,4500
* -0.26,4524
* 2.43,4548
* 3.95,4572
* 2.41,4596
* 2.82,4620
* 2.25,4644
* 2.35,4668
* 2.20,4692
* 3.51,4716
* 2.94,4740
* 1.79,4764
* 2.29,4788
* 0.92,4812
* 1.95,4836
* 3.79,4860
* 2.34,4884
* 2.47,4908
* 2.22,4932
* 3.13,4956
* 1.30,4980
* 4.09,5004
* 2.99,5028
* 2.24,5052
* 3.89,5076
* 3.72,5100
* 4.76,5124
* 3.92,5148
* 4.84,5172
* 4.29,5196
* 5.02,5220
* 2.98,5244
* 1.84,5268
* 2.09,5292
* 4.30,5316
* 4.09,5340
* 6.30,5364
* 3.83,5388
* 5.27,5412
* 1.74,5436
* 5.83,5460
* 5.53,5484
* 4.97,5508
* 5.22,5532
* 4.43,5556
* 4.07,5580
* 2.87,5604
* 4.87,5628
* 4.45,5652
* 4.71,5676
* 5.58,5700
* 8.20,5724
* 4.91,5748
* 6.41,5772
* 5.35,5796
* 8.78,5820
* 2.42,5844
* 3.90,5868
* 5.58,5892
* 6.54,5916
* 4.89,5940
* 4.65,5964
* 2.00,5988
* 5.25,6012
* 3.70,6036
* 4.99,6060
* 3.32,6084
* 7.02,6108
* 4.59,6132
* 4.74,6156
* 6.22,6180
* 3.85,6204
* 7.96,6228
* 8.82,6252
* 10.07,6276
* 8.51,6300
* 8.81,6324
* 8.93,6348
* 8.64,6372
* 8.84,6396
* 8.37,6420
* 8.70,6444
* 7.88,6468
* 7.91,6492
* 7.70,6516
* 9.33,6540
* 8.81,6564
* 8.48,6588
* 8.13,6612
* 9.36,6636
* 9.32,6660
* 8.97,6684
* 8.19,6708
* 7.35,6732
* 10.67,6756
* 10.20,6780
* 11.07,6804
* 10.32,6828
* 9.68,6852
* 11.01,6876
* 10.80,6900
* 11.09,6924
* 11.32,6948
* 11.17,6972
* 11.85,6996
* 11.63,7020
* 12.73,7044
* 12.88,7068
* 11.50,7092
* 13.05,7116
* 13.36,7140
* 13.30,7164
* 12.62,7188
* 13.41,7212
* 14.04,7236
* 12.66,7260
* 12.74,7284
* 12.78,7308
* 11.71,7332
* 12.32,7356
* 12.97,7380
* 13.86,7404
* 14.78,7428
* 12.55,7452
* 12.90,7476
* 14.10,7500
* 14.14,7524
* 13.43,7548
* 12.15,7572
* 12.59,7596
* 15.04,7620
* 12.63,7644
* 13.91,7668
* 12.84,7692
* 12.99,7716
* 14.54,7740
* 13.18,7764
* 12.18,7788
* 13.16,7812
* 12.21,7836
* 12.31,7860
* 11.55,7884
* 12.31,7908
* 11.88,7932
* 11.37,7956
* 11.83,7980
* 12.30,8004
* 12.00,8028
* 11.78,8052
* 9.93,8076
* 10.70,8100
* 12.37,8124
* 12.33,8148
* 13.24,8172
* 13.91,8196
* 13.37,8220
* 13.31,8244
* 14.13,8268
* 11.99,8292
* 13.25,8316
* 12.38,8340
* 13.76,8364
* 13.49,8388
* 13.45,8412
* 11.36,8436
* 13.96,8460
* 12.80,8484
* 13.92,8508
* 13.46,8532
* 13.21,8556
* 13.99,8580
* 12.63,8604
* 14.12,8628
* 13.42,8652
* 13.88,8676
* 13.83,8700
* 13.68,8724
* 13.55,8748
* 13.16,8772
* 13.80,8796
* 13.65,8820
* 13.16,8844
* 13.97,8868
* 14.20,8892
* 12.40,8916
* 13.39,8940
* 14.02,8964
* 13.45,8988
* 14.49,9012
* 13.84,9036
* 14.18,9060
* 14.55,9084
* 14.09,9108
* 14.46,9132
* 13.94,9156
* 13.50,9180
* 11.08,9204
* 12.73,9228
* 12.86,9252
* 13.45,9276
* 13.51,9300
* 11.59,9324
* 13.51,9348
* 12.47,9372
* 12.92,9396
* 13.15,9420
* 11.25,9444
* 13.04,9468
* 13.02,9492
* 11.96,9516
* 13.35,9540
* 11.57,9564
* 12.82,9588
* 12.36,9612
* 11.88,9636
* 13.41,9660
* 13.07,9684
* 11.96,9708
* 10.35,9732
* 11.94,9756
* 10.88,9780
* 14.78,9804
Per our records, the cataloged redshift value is 0.562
